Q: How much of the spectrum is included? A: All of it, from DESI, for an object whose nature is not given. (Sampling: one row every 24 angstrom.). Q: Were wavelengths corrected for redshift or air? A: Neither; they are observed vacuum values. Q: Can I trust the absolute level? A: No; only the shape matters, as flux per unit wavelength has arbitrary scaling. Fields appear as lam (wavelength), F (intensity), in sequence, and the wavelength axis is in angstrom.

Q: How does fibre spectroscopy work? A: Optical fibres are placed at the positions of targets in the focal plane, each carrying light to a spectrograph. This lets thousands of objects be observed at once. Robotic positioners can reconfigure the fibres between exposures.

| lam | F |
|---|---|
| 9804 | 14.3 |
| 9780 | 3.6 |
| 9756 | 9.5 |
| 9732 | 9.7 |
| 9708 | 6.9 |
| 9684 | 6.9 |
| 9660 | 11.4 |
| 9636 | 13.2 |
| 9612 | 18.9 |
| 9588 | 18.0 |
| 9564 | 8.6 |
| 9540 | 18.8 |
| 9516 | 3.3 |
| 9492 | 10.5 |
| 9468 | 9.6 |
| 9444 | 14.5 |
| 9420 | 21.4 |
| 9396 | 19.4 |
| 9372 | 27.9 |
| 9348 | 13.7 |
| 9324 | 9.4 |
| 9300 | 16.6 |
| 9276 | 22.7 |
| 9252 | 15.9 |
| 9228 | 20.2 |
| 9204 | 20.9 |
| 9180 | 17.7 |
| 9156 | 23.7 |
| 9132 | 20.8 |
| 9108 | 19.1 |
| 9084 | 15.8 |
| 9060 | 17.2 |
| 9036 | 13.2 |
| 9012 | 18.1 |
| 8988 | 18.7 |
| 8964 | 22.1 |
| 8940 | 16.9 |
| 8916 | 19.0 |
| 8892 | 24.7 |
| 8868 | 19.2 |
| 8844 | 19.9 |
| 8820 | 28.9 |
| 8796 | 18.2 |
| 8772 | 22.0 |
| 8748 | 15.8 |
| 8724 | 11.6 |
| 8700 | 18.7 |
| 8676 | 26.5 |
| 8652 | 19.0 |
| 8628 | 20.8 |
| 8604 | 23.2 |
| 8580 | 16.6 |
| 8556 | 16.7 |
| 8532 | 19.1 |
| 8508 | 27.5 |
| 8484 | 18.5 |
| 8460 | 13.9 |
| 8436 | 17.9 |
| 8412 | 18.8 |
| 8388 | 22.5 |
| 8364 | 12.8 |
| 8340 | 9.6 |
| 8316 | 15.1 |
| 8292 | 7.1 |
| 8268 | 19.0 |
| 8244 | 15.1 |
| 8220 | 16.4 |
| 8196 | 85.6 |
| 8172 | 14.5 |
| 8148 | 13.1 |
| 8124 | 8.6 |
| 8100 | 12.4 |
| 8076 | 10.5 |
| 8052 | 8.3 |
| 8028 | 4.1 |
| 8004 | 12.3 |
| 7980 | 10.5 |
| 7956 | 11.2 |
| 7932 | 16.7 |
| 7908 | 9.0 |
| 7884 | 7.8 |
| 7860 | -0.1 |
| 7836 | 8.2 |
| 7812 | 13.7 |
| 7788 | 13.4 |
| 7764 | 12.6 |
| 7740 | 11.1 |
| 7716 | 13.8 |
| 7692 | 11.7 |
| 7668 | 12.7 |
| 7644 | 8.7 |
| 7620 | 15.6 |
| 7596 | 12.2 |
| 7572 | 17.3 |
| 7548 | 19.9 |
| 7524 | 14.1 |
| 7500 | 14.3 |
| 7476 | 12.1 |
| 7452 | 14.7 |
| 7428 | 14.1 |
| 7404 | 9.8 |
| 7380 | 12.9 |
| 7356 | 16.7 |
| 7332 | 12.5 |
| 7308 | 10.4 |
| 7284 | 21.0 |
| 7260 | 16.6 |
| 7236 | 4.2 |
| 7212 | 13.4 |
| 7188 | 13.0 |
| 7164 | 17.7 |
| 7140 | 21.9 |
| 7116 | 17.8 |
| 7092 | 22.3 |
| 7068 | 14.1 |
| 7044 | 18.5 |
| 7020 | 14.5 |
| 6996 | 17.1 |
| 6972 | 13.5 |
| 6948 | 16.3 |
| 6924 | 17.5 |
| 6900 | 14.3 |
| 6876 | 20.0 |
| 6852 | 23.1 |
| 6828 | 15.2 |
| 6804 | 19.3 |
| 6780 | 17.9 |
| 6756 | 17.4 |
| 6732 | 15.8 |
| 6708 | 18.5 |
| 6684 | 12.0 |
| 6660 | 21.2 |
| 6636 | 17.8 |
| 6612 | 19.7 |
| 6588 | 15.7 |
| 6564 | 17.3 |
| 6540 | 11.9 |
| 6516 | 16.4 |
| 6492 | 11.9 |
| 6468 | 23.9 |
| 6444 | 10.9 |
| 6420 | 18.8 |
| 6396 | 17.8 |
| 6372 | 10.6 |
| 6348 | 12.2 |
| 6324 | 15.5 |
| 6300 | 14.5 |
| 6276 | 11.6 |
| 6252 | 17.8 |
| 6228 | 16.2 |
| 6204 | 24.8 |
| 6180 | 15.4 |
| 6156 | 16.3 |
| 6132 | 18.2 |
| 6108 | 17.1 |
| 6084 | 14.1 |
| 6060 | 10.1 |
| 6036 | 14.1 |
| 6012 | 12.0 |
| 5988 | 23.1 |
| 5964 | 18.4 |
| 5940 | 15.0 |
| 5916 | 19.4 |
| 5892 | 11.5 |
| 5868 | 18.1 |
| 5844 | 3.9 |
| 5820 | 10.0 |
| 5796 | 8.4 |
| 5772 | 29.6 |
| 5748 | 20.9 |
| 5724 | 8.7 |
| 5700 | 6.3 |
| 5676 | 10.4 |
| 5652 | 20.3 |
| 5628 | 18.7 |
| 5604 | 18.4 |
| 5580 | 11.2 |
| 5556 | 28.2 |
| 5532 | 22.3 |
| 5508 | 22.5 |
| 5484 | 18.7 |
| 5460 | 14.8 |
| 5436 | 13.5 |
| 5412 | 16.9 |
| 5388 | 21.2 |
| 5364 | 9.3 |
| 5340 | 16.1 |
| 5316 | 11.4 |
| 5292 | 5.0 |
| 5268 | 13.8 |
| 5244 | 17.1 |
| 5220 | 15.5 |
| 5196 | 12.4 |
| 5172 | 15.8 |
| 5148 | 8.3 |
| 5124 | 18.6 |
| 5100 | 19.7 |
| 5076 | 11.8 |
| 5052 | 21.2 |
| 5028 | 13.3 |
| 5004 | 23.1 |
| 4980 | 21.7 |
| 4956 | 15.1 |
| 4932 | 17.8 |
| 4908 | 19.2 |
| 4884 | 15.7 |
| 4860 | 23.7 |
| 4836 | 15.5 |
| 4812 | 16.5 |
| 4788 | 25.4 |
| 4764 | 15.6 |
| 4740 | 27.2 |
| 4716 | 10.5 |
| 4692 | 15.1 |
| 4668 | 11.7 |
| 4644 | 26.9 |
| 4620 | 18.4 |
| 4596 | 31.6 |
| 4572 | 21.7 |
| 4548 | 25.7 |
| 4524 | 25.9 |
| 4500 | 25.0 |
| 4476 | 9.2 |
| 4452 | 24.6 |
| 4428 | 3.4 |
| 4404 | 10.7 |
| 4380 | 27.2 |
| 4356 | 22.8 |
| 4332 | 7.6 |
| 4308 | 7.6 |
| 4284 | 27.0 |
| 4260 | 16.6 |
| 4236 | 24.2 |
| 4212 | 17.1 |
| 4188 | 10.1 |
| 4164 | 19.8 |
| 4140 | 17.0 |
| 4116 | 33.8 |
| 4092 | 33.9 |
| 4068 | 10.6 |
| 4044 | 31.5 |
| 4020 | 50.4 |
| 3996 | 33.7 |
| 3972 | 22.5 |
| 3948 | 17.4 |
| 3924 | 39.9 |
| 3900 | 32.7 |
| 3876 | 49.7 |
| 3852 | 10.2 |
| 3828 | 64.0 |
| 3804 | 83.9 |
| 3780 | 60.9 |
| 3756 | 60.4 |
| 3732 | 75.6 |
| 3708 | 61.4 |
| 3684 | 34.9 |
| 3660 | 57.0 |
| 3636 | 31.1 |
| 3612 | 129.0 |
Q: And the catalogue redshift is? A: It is 1.20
